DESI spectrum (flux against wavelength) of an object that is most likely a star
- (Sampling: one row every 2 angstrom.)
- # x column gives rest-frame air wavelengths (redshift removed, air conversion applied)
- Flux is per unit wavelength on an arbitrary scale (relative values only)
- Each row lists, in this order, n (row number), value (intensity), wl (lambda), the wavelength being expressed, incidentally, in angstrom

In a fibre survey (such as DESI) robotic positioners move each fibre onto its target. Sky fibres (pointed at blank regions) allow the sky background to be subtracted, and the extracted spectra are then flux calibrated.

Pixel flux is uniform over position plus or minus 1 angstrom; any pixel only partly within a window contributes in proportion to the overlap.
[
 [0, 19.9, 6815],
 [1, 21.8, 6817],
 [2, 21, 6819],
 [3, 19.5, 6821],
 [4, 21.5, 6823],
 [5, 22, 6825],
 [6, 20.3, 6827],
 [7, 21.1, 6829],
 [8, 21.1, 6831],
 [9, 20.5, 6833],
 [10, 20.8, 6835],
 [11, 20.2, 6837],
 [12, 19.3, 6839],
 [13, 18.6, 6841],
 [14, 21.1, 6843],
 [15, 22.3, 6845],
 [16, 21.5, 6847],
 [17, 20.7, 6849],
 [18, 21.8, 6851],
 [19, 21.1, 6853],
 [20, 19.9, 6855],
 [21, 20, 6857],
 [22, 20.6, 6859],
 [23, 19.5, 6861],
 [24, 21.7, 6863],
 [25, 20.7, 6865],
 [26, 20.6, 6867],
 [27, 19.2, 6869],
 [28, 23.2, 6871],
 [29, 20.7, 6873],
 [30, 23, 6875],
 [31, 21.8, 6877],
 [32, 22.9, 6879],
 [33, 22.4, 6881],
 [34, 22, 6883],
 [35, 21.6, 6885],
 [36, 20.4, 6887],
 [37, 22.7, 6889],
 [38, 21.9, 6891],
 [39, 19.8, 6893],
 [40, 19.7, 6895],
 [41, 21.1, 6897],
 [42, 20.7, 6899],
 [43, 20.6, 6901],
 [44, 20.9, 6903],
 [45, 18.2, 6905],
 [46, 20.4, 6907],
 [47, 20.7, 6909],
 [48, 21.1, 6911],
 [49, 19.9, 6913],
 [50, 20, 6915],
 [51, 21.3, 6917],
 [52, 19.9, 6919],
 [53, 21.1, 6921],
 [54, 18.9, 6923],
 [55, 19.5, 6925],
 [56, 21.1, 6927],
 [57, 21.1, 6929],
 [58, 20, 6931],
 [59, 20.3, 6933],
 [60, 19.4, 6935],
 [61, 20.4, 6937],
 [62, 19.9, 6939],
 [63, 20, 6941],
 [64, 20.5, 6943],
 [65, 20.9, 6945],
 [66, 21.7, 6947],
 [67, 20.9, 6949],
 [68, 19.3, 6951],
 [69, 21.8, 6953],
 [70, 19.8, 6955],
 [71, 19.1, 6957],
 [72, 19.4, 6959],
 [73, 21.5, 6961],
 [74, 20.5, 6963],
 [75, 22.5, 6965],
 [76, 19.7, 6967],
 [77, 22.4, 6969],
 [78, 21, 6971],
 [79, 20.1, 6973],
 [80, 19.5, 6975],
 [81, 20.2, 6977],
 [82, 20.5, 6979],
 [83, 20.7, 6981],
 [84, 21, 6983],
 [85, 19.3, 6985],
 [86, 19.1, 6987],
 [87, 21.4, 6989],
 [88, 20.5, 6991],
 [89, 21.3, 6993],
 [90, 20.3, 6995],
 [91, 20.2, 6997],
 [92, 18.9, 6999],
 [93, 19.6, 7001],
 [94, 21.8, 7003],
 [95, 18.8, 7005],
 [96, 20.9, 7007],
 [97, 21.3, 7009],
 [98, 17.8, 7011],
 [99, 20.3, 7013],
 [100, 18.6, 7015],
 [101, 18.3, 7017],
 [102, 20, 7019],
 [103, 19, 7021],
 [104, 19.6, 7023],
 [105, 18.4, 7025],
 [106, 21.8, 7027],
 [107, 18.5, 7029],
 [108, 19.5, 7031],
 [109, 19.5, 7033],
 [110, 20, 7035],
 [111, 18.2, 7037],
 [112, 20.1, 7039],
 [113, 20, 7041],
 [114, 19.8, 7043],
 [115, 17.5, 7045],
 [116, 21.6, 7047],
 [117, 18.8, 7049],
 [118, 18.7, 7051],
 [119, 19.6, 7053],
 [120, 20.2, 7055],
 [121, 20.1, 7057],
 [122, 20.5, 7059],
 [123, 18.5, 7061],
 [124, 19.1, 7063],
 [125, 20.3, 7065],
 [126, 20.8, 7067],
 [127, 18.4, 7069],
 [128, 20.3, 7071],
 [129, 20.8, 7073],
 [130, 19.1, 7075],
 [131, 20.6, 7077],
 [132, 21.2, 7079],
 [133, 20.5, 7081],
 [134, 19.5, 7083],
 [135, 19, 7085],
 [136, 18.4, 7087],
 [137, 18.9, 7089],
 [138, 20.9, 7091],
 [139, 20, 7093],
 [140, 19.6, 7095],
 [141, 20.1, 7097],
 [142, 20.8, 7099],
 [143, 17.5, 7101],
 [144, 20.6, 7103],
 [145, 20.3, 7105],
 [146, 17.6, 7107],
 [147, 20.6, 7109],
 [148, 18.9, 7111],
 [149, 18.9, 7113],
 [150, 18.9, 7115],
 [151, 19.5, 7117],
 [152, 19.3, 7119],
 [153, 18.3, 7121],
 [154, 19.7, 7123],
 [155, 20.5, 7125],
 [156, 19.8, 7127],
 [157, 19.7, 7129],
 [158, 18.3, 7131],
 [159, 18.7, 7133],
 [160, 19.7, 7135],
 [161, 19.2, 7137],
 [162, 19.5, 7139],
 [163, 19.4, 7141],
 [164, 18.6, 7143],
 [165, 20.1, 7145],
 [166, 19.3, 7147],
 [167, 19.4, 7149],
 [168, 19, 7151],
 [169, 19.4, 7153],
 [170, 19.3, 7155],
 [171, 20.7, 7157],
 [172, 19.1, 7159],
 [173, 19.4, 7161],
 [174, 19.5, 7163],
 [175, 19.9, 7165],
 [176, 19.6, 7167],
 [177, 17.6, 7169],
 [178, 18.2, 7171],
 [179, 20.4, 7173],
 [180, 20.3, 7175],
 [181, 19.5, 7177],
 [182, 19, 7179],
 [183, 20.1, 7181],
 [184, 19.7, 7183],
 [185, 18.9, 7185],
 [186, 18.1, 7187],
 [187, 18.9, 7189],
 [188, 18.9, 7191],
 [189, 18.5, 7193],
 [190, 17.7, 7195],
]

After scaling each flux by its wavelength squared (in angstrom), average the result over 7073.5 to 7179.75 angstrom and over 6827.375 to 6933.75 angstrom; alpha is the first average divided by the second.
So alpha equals 1.0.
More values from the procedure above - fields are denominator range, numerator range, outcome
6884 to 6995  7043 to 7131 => 1.00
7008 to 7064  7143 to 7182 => 1.03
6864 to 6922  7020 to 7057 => 0.97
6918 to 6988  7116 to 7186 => 1.01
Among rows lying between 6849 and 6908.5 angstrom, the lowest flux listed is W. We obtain 18.2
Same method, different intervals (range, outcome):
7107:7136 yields 17.6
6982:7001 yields 18.9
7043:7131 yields 17.5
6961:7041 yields 17.8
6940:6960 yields 19.1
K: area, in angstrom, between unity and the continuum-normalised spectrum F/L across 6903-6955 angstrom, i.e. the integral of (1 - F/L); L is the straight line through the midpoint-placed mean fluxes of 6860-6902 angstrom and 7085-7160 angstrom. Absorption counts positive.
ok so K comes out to 1.4 angstrom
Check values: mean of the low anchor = 21.2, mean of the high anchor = 19.4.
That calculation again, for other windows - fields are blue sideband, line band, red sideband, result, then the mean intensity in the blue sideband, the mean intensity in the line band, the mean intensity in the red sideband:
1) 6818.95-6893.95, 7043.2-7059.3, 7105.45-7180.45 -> 0.22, 21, 19.6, 19.3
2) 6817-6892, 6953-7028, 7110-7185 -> 0.43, 21.1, 20.2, 19.4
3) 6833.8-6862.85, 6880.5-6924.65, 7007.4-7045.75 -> -0.97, 20.6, 20.7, 19.4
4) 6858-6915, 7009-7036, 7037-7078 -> 0.76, 21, 19.4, 19.7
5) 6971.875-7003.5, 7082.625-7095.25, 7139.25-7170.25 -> 0.15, 20.3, 19.5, 19.3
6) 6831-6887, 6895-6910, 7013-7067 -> 0.24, 21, 20.3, 19.5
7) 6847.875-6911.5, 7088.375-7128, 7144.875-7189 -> 0.31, 21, 19.5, 19.4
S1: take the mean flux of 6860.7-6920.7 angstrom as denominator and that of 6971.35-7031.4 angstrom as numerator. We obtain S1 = 0.9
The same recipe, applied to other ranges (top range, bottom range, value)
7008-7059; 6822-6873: 0.94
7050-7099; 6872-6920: 0.94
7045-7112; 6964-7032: 0.98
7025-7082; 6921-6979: 0.97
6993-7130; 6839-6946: 0.95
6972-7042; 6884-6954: 0.97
